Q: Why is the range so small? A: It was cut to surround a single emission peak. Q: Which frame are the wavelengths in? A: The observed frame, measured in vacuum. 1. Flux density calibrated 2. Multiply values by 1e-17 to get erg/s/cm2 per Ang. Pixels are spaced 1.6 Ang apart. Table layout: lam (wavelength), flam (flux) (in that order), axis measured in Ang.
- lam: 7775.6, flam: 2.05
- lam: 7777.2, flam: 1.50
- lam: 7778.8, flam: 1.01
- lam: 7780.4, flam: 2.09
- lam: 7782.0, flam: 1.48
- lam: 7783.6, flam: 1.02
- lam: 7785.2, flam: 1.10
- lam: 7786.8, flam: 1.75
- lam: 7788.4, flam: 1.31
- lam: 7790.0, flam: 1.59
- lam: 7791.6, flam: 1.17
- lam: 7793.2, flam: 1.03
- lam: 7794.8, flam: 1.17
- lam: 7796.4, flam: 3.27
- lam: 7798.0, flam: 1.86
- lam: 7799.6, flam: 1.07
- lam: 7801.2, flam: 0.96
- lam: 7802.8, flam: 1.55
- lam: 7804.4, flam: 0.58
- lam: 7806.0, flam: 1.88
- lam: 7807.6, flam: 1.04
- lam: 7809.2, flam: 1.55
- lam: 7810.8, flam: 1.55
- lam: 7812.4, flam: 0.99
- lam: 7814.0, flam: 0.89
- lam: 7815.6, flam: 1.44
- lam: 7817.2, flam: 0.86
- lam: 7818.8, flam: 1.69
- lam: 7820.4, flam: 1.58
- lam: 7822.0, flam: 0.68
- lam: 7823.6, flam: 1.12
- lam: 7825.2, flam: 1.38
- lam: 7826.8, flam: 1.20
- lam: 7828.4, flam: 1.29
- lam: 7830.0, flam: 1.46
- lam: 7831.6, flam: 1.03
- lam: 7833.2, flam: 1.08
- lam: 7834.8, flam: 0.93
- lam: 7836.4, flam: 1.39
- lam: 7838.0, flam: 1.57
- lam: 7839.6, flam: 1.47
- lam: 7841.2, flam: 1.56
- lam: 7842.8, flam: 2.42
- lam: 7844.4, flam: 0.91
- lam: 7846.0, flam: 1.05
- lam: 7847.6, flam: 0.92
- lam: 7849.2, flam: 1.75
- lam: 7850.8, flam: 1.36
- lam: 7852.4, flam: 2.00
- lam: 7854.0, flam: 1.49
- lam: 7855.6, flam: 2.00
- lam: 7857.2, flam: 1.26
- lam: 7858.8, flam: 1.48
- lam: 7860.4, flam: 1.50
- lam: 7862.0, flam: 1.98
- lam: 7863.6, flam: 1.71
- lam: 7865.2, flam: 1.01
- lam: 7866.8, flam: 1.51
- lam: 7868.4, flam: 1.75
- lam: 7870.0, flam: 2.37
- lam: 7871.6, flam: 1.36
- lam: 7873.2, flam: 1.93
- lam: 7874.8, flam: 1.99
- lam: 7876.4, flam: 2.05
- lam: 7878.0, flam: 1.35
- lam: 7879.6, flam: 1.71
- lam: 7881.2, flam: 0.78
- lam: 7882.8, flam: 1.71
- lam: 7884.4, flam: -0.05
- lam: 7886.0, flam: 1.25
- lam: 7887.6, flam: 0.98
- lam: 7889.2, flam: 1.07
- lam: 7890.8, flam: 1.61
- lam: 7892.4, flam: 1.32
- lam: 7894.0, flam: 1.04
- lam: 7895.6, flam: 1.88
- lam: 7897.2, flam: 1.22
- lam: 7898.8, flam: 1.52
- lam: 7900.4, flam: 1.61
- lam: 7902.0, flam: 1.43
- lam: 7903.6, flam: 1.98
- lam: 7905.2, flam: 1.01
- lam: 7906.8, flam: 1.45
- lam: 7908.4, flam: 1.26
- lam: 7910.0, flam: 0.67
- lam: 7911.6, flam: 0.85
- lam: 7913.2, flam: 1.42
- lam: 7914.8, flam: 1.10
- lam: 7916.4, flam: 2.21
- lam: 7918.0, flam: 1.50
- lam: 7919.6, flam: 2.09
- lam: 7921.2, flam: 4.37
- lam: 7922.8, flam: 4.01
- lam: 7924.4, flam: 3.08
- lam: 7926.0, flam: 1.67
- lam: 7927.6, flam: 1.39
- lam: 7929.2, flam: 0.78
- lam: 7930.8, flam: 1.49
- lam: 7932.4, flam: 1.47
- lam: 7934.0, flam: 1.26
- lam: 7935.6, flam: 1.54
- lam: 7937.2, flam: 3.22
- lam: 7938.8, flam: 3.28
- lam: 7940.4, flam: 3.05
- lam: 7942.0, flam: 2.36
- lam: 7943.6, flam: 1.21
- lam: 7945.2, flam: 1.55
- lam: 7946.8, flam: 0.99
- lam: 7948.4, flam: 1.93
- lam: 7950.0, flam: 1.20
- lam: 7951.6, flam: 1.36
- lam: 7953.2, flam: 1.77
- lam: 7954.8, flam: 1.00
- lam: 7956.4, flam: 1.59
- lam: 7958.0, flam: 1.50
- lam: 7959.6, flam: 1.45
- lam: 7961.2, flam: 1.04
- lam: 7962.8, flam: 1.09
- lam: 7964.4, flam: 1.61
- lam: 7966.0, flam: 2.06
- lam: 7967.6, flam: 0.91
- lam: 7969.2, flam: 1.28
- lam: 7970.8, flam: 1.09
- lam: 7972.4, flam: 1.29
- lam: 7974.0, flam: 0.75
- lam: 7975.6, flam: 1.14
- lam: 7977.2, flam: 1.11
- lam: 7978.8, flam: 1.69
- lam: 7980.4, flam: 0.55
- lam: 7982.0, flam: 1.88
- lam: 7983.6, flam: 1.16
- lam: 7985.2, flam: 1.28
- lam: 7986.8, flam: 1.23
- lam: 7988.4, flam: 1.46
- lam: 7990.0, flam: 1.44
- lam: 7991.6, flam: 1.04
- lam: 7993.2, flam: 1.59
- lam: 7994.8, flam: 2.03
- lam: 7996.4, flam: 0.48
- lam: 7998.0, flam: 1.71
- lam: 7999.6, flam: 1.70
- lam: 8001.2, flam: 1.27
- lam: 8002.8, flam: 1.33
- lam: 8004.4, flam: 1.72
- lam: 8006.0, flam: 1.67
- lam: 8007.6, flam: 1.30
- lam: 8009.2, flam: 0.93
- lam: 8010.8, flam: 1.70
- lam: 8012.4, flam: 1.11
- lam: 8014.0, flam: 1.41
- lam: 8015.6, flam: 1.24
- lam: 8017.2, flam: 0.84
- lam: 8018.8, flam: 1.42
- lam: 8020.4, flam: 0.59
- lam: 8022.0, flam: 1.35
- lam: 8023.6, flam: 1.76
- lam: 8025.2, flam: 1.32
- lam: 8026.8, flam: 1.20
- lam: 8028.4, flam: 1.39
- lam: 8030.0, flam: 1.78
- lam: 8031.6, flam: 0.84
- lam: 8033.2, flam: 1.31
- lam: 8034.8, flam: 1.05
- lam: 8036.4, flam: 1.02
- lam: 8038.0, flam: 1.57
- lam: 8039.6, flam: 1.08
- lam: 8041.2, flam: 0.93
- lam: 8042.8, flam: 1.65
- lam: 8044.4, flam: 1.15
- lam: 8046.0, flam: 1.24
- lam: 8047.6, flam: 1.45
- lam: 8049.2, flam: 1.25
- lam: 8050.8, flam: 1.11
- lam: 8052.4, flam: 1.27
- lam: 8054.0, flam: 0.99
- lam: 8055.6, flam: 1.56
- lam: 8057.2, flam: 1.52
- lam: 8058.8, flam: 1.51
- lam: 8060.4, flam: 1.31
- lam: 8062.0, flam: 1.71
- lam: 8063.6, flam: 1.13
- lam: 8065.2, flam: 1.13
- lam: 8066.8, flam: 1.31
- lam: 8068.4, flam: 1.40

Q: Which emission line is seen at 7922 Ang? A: [S II] 6716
